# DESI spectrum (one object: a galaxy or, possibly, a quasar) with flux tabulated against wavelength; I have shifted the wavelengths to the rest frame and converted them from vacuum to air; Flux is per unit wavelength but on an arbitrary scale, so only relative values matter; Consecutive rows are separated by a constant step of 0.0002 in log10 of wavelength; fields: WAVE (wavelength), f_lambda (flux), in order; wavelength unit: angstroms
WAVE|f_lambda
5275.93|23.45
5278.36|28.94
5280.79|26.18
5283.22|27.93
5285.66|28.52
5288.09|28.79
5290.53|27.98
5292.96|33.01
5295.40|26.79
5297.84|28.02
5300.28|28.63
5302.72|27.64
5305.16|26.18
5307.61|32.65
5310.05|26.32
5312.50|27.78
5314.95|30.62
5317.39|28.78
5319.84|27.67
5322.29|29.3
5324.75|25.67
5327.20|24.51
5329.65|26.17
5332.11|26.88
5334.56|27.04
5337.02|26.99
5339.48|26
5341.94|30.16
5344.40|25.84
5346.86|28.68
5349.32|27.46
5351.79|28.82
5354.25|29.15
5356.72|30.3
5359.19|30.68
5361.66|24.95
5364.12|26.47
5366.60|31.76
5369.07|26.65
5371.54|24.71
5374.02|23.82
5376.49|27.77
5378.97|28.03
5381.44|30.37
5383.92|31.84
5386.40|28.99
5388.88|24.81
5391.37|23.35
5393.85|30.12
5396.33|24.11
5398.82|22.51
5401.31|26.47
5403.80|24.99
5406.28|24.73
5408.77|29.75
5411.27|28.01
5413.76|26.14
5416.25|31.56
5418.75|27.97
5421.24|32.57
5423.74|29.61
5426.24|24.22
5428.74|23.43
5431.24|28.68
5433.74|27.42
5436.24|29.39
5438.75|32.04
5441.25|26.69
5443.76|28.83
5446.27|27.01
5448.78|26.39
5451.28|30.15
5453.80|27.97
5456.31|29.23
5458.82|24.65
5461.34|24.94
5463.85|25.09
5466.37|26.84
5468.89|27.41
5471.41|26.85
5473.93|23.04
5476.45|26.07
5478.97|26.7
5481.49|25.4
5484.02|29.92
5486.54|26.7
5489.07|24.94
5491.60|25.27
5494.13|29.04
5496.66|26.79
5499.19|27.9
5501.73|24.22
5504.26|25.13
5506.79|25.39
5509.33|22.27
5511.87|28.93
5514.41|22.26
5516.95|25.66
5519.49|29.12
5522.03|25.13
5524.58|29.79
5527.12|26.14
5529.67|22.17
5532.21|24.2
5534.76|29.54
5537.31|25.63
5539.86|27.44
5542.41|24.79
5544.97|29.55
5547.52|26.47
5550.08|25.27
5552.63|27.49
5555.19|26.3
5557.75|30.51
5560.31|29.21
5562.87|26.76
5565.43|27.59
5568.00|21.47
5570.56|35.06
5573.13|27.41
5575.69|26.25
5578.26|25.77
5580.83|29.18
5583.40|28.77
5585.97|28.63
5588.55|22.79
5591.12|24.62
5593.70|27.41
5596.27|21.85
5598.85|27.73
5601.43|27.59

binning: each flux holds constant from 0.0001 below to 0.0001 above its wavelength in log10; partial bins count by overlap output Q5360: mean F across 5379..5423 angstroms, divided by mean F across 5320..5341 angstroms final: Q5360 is 1.03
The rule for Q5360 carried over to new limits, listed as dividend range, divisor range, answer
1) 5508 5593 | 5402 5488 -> 0.98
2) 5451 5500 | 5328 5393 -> 0.97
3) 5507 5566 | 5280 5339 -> 0.95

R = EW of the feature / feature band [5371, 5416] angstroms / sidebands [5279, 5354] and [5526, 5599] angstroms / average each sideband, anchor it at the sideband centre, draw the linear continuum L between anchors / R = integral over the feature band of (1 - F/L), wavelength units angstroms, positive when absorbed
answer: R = 1.2 angstroms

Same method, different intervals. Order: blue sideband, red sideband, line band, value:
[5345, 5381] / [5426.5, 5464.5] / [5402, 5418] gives 0.05 angstroms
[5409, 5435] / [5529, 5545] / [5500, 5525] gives 0.75 angstroms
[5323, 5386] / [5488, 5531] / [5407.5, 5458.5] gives -2.89 angstroms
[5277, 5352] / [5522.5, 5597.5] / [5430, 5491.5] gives 0.27 angstroms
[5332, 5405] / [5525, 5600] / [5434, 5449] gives -0.74 angstroms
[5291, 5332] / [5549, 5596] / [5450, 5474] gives 0.65 angstroms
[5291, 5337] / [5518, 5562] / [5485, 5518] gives 1.68 angstroms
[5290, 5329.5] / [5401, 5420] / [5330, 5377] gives 0.56 angstroms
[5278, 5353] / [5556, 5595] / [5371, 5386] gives -0.09 angstroms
